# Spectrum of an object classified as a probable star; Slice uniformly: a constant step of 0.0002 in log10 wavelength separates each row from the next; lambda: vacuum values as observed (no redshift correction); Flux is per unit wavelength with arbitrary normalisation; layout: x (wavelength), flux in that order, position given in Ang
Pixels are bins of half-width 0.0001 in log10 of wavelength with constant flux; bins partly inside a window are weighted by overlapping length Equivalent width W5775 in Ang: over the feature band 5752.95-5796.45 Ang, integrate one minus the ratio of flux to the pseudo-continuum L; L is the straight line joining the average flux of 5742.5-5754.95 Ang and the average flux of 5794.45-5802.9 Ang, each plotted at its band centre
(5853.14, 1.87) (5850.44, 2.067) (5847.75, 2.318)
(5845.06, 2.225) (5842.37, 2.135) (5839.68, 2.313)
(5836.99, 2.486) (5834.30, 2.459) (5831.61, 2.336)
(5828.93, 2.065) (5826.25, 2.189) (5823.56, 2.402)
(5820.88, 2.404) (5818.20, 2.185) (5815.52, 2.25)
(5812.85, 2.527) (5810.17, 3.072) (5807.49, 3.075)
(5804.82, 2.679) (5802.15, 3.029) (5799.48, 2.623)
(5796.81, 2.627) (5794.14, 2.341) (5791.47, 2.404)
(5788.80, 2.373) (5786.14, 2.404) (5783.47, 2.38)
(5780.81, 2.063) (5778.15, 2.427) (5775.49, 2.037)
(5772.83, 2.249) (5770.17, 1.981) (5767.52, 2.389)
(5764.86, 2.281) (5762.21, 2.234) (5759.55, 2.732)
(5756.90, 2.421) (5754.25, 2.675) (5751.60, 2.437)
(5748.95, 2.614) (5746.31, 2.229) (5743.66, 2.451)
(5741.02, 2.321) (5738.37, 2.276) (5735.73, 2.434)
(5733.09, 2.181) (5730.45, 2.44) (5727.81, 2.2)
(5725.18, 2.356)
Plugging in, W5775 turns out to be 4.0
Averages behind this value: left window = 2.47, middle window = 2.34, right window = 2.69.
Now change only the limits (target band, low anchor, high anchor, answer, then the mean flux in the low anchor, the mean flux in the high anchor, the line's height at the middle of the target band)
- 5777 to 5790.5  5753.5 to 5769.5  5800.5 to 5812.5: 1.72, 2.43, 2.92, 2.67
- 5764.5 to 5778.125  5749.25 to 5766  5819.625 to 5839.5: 1.36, 2.47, 2.33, 2.45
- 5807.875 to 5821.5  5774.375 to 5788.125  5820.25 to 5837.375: -1.33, 2.27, 2.32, 2.31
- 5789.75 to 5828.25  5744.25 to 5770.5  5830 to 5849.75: -3.19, 2.42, 2.31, 2.35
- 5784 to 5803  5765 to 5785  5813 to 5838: -2.23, 2.22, 2.32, 2.26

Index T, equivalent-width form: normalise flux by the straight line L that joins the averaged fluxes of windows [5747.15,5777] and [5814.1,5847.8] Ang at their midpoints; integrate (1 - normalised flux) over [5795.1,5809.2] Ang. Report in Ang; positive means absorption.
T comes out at -2.91 Ang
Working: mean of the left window 2.37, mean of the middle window 2.8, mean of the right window 2.29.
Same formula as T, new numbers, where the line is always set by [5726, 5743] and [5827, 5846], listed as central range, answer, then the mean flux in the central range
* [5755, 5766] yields -0.6 Ang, 2.43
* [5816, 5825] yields -0.1 Ang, 2.32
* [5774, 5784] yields 0.4 Ang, 2.22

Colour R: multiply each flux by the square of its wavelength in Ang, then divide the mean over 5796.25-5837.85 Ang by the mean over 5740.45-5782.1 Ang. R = 1.10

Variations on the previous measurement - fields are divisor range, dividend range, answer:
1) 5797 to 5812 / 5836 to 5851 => 0.80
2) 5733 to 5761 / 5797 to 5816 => 1.16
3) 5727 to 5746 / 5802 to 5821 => 1.17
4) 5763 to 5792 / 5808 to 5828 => 1.10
